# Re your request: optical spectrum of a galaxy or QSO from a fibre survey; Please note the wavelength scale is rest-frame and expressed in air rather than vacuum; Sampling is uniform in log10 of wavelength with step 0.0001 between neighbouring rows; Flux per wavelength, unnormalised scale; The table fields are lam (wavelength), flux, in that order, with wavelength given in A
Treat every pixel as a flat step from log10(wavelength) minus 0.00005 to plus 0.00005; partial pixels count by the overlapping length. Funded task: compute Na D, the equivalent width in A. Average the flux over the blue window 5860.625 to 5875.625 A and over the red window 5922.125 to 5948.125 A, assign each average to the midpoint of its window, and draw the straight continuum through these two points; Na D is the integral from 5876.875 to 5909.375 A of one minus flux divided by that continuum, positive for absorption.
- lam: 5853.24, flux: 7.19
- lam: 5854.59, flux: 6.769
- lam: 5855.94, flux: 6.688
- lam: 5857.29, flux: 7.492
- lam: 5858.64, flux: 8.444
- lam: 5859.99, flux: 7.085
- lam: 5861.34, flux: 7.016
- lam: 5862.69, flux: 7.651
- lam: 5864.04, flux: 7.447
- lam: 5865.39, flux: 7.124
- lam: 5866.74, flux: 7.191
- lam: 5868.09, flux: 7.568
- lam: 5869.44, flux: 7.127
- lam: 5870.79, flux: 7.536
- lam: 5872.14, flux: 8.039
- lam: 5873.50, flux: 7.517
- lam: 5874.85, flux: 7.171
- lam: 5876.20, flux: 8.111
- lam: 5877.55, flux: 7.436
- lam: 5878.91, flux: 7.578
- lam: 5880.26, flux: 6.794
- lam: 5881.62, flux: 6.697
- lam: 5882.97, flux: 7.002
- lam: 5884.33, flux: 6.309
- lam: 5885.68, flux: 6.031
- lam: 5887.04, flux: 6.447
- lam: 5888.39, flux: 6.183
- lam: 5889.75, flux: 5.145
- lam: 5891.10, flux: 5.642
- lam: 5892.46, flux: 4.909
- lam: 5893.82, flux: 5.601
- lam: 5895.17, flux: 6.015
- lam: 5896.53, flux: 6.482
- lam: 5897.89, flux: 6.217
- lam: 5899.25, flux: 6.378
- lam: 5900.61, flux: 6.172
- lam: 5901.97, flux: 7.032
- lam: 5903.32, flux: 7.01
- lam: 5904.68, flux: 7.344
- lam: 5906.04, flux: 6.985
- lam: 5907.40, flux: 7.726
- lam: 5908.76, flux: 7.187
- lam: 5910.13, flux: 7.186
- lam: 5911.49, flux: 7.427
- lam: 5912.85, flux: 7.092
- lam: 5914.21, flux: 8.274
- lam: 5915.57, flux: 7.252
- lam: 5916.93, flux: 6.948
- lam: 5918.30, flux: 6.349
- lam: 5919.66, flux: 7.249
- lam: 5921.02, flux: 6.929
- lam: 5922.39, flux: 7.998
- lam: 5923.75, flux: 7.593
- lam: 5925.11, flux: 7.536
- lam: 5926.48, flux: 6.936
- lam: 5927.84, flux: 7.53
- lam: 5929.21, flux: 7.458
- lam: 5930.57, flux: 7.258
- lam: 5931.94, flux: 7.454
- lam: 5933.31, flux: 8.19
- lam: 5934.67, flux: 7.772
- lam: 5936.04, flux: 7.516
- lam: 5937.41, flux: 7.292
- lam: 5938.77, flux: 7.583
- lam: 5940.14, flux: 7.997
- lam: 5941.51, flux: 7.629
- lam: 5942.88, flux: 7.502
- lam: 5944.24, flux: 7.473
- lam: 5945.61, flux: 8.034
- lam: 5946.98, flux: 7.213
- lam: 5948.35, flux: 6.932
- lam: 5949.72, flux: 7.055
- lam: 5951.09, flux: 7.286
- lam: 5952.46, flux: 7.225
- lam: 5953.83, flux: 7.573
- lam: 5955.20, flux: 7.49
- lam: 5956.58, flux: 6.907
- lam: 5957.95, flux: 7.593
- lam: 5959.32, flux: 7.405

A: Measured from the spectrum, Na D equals 4.1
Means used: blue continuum 7.4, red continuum 7.56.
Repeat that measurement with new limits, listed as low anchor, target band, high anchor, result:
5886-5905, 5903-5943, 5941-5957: -3.7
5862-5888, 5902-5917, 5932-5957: 0.0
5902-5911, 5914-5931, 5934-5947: 0.2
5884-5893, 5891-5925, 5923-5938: -1.4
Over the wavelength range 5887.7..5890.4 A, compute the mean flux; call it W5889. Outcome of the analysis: 5.68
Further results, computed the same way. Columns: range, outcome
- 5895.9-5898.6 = 6.34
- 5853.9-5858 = 6.99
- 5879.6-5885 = 6.69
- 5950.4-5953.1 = 7.26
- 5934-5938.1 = 7.53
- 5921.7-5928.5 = 7.52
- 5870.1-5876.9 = 7.68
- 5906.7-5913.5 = 7.32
